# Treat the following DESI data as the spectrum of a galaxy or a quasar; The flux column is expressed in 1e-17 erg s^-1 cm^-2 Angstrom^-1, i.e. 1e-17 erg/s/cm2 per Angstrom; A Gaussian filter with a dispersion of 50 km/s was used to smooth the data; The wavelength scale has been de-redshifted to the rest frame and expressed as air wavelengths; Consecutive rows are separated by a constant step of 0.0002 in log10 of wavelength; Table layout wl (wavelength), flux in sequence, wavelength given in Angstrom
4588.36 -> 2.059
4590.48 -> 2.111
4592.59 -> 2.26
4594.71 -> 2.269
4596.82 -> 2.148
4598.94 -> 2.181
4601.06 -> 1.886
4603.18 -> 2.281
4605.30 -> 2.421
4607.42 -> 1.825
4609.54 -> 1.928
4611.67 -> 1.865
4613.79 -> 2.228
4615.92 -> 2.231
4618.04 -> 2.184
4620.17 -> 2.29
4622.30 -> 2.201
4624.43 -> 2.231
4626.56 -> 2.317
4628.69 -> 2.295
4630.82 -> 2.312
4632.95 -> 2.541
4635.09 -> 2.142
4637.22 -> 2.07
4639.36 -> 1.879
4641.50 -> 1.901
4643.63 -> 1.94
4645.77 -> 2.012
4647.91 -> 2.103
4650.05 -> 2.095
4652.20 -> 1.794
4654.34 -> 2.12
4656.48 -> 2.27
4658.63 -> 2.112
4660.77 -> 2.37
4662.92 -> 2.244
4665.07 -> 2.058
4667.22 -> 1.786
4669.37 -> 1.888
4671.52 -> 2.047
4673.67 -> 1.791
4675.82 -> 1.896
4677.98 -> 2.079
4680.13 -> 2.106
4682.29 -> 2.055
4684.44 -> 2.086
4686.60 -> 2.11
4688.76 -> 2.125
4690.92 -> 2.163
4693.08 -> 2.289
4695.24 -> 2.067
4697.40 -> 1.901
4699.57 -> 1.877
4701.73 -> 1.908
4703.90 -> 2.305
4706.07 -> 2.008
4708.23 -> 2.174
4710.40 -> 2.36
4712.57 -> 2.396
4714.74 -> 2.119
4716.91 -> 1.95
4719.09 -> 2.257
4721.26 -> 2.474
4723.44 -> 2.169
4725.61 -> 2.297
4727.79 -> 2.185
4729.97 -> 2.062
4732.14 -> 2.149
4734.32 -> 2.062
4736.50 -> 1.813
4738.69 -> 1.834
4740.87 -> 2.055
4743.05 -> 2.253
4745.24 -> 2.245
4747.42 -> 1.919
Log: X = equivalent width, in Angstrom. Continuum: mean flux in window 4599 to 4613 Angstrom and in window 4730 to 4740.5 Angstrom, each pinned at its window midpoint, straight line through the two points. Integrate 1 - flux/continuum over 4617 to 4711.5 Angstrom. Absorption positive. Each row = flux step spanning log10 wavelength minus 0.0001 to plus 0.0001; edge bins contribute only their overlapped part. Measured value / -3.9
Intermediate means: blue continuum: 2.05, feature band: 2.1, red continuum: 1.98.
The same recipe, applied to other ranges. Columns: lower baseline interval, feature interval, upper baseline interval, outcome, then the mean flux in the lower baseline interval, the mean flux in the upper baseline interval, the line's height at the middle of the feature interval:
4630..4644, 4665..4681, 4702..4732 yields 1.5 Angstrom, 2.12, 2.2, 2.16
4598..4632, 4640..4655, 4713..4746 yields 1.2 Angstrom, 2.17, 2.13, 2.16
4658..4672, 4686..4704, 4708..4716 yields 1.0 Angstrom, 2.07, 2.27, 2.2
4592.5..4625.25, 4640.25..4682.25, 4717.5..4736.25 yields 2.5 Angstrom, 2.15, 2.18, 2.16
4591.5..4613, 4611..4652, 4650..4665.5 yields -0.4 Angstrom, 2.11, 2.14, 2.12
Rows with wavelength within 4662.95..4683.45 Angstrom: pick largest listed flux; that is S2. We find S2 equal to 2.106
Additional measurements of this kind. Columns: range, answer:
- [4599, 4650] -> 2.541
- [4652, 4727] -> 2.474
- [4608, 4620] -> 2.231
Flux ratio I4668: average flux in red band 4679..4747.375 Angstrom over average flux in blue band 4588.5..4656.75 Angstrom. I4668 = 1.0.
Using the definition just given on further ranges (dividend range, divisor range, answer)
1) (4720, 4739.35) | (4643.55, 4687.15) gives 1.04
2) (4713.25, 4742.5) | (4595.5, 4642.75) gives 0.98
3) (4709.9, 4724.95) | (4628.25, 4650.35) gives 1.06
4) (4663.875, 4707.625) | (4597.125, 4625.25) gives 0.95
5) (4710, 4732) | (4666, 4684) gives 1.13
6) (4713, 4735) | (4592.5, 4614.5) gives 1.03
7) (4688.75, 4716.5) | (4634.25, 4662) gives 1.03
